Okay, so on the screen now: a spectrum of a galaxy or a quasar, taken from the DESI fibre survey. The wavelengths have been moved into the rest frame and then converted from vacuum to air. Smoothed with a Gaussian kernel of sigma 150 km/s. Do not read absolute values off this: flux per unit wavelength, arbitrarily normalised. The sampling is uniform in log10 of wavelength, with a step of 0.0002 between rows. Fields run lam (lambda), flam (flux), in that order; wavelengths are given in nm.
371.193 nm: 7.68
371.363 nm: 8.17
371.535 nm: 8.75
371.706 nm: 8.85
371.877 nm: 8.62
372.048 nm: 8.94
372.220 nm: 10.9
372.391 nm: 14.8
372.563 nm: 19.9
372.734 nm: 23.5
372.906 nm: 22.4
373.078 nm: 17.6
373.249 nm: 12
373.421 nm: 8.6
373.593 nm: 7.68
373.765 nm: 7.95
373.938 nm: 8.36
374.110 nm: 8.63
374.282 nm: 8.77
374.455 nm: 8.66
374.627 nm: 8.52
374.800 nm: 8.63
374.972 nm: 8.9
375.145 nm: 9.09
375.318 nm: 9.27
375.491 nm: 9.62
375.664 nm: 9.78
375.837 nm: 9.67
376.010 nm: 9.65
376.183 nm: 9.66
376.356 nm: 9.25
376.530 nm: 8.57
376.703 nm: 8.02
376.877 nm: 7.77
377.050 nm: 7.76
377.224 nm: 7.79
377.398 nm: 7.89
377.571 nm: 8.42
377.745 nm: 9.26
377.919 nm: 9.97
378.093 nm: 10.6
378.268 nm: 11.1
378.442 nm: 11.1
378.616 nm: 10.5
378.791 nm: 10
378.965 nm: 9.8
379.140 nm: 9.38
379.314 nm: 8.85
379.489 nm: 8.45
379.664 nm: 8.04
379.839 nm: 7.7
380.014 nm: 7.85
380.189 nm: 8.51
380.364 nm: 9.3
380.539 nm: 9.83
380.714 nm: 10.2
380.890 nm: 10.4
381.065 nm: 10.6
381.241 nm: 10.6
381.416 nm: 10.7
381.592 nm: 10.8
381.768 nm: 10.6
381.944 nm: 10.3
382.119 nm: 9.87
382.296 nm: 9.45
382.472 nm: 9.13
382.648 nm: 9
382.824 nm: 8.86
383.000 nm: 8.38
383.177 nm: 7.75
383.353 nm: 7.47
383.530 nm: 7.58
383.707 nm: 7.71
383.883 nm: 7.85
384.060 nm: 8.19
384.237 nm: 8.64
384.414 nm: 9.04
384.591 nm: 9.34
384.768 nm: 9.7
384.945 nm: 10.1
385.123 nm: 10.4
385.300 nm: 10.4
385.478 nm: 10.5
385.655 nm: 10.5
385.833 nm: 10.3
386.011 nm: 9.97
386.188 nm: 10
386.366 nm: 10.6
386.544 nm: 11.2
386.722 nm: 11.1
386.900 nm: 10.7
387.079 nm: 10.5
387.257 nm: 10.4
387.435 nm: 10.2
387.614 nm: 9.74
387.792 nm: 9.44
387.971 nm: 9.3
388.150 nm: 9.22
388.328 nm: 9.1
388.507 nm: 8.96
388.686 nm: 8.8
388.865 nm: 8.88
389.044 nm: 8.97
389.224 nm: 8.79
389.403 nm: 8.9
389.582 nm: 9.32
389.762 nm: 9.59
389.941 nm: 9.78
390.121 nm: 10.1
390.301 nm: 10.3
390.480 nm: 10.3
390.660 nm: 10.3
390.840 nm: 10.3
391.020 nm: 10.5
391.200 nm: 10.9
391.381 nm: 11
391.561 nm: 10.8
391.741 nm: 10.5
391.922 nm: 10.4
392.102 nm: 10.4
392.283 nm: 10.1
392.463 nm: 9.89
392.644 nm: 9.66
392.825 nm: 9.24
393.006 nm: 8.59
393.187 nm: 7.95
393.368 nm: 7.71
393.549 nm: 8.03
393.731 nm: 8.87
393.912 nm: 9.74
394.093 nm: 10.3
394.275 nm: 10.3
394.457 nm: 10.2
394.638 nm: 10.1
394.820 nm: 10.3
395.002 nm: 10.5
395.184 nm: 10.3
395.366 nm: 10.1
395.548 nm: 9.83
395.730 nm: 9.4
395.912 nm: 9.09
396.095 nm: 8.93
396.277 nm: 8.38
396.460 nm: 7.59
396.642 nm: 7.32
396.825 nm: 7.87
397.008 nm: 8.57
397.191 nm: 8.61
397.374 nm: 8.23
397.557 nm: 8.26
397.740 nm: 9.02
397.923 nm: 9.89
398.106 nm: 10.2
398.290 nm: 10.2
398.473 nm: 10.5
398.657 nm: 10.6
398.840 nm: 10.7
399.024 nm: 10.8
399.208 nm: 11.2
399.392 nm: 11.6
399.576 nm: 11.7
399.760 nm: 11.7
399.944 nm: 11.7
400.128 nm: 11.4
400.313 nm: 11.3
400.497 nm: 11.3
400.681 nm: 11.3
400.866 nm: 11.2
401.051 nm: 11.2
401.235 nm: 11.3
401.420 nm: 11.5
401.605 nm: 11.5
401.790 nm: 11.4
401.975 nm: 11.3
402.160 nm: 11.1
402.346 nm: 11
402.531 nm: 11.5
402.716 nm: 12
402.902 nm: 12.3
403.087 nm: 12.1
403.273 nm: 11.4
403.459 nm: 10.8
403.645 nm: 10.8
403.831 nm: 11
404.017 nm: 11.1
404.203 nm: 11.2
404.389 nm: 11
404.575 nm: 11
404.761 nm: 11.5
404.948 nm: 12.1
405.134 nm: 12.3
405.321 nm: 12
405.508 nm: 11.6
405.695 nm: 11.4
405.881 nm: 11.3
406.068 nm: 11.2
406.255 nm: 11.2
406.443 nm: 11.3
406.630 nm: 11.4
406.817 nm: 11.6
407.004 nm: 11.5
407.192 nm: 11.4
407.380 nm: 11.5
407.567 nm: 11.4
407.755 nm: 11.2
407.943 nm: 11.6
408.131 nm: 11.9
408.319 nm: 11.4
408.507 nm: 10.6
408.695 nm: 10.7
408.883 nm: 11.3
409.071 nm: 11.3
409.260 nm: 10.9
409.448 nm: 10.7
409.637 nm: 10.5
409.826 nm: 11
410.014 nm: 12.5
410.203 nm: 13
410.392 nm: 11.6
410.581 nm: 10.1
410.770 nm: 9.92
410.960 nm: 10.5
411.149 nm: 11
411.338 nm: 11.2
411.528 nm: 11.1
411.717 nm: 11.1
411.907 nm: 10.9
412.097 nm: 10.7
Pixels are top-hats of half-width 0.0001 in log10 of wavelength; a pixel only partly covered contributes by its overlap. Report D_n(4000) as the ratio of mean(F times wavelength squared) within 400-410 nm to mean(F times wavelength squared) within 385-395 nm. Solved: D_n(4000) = 1.24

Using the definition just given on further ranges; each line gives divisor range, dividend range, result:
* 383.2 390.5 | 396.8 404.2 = 1.22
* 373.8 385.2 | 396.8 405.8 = 1.34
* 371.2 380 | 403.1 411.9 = 1.32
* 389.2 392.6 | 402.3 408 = 1.21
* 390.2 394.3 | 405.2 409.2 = 1.25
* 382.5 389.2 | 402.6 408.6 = 1.34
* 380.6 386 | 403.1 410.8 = 1.35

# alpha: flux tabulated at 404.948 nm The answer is 12.1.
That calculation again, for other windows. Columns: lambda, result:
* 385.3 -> 10.4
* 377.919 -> 9.97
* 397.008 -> 8.57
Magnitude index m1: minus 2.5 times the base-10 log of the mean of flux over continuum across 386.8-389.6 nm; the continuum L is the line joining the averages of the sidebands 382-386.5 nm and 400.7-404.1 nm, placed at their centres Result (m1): 0.03 mag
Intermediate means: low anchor 9.26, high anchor 11.4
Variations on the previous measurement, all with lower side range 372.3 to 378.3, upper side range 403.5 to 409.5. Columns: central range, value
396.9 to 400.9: 0.070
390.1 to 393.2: 0.084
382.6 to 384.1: 0.309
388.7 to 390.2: 0.175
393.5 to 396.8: 0.174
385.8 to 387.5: 0.030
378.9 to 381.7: 0.129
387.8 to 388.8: 0.190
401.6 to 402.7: -0.012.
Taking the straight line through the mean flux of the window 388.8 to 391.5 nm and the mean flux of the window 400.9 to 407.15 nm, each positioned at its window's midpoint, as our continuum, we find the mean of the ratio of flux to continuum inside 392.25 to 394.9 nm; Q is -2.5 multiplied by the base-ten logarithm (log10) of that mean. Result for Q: 0.10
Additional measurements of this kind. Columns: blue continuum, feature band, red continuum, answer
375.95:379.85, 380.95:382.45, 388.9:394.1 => -0.11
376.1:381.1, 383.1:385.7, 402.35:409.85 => 0.08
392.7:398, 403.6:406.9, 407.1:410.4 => -0.06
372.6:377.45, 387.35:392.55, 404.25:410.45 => 0.10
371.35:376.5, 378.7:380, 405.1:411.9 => 0.23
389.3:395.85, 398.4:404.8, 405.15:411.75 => -0.06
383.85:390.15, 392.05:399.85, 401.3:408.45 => 0.11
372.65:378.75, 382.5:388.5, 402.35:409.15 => 0.12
